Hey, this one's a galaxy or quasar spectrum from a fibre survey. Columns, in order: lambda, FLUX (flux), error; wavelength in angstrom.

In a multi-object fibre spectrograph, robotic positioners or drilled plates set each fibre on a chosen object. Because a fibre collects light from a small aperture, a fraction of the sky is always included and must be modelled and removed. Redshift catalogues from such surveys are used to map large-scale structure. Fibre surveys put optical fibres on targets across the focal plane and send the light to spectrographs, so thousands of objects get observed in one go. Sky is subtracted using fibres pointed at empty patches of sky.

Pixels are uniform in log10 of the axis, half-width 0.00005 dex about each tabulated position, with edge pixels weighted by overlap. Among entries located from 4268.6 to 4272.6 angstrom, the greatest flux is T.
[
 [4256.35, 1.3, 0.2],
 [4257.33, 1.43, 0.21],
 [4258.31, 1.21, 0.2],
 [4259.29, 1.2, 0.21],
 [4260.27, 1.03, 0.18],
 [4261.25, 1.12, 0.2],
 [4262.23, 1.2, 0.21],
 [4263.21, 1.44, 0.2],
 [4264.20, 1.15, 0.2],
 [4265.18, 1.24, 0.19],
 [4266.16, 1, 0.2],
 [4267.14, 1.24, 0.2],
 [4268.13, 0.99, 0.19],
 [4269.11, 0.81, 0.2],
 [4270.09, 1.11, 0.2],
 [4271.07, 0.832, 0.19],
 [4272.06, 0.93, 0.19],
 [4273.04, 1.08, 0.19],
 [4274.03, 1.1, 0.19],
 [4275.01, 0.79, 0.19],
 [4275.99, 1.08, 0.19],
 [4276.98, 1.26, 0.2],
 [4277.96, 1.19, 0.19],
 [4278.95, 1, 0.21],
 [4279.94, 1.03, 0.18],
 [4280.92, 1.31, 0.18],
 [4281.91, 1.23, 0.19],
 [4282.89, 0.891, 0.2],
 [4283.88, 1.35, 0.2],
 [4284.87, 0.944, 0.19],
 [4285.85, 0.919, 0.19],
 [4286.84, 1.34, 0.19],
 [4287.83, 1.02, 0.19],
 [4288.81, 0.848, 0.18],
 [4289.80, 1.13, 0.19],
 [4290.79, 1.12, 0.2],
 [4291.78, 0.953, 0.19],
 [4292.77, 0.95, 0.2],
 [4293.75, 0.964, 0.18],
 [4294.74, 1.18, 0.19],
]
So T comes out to 1.11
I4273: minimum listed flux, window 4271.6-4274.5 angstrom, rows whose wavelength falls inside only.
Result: 0.93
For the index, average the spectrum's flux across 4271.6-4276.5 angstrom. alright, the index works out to 0.997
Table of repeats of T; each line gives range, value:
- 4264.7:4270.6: 1.24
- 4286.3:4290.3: 1.34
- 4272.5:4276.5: 1.1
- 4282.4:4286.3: 1.35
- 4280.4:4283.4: 1.31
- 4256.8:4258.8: 1.43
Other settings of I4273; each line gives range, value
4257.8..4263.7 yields 1.03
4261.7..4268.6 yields 0.99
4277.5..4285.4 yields 0.891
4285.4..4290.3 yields 0.848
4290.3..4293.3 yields 0.95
